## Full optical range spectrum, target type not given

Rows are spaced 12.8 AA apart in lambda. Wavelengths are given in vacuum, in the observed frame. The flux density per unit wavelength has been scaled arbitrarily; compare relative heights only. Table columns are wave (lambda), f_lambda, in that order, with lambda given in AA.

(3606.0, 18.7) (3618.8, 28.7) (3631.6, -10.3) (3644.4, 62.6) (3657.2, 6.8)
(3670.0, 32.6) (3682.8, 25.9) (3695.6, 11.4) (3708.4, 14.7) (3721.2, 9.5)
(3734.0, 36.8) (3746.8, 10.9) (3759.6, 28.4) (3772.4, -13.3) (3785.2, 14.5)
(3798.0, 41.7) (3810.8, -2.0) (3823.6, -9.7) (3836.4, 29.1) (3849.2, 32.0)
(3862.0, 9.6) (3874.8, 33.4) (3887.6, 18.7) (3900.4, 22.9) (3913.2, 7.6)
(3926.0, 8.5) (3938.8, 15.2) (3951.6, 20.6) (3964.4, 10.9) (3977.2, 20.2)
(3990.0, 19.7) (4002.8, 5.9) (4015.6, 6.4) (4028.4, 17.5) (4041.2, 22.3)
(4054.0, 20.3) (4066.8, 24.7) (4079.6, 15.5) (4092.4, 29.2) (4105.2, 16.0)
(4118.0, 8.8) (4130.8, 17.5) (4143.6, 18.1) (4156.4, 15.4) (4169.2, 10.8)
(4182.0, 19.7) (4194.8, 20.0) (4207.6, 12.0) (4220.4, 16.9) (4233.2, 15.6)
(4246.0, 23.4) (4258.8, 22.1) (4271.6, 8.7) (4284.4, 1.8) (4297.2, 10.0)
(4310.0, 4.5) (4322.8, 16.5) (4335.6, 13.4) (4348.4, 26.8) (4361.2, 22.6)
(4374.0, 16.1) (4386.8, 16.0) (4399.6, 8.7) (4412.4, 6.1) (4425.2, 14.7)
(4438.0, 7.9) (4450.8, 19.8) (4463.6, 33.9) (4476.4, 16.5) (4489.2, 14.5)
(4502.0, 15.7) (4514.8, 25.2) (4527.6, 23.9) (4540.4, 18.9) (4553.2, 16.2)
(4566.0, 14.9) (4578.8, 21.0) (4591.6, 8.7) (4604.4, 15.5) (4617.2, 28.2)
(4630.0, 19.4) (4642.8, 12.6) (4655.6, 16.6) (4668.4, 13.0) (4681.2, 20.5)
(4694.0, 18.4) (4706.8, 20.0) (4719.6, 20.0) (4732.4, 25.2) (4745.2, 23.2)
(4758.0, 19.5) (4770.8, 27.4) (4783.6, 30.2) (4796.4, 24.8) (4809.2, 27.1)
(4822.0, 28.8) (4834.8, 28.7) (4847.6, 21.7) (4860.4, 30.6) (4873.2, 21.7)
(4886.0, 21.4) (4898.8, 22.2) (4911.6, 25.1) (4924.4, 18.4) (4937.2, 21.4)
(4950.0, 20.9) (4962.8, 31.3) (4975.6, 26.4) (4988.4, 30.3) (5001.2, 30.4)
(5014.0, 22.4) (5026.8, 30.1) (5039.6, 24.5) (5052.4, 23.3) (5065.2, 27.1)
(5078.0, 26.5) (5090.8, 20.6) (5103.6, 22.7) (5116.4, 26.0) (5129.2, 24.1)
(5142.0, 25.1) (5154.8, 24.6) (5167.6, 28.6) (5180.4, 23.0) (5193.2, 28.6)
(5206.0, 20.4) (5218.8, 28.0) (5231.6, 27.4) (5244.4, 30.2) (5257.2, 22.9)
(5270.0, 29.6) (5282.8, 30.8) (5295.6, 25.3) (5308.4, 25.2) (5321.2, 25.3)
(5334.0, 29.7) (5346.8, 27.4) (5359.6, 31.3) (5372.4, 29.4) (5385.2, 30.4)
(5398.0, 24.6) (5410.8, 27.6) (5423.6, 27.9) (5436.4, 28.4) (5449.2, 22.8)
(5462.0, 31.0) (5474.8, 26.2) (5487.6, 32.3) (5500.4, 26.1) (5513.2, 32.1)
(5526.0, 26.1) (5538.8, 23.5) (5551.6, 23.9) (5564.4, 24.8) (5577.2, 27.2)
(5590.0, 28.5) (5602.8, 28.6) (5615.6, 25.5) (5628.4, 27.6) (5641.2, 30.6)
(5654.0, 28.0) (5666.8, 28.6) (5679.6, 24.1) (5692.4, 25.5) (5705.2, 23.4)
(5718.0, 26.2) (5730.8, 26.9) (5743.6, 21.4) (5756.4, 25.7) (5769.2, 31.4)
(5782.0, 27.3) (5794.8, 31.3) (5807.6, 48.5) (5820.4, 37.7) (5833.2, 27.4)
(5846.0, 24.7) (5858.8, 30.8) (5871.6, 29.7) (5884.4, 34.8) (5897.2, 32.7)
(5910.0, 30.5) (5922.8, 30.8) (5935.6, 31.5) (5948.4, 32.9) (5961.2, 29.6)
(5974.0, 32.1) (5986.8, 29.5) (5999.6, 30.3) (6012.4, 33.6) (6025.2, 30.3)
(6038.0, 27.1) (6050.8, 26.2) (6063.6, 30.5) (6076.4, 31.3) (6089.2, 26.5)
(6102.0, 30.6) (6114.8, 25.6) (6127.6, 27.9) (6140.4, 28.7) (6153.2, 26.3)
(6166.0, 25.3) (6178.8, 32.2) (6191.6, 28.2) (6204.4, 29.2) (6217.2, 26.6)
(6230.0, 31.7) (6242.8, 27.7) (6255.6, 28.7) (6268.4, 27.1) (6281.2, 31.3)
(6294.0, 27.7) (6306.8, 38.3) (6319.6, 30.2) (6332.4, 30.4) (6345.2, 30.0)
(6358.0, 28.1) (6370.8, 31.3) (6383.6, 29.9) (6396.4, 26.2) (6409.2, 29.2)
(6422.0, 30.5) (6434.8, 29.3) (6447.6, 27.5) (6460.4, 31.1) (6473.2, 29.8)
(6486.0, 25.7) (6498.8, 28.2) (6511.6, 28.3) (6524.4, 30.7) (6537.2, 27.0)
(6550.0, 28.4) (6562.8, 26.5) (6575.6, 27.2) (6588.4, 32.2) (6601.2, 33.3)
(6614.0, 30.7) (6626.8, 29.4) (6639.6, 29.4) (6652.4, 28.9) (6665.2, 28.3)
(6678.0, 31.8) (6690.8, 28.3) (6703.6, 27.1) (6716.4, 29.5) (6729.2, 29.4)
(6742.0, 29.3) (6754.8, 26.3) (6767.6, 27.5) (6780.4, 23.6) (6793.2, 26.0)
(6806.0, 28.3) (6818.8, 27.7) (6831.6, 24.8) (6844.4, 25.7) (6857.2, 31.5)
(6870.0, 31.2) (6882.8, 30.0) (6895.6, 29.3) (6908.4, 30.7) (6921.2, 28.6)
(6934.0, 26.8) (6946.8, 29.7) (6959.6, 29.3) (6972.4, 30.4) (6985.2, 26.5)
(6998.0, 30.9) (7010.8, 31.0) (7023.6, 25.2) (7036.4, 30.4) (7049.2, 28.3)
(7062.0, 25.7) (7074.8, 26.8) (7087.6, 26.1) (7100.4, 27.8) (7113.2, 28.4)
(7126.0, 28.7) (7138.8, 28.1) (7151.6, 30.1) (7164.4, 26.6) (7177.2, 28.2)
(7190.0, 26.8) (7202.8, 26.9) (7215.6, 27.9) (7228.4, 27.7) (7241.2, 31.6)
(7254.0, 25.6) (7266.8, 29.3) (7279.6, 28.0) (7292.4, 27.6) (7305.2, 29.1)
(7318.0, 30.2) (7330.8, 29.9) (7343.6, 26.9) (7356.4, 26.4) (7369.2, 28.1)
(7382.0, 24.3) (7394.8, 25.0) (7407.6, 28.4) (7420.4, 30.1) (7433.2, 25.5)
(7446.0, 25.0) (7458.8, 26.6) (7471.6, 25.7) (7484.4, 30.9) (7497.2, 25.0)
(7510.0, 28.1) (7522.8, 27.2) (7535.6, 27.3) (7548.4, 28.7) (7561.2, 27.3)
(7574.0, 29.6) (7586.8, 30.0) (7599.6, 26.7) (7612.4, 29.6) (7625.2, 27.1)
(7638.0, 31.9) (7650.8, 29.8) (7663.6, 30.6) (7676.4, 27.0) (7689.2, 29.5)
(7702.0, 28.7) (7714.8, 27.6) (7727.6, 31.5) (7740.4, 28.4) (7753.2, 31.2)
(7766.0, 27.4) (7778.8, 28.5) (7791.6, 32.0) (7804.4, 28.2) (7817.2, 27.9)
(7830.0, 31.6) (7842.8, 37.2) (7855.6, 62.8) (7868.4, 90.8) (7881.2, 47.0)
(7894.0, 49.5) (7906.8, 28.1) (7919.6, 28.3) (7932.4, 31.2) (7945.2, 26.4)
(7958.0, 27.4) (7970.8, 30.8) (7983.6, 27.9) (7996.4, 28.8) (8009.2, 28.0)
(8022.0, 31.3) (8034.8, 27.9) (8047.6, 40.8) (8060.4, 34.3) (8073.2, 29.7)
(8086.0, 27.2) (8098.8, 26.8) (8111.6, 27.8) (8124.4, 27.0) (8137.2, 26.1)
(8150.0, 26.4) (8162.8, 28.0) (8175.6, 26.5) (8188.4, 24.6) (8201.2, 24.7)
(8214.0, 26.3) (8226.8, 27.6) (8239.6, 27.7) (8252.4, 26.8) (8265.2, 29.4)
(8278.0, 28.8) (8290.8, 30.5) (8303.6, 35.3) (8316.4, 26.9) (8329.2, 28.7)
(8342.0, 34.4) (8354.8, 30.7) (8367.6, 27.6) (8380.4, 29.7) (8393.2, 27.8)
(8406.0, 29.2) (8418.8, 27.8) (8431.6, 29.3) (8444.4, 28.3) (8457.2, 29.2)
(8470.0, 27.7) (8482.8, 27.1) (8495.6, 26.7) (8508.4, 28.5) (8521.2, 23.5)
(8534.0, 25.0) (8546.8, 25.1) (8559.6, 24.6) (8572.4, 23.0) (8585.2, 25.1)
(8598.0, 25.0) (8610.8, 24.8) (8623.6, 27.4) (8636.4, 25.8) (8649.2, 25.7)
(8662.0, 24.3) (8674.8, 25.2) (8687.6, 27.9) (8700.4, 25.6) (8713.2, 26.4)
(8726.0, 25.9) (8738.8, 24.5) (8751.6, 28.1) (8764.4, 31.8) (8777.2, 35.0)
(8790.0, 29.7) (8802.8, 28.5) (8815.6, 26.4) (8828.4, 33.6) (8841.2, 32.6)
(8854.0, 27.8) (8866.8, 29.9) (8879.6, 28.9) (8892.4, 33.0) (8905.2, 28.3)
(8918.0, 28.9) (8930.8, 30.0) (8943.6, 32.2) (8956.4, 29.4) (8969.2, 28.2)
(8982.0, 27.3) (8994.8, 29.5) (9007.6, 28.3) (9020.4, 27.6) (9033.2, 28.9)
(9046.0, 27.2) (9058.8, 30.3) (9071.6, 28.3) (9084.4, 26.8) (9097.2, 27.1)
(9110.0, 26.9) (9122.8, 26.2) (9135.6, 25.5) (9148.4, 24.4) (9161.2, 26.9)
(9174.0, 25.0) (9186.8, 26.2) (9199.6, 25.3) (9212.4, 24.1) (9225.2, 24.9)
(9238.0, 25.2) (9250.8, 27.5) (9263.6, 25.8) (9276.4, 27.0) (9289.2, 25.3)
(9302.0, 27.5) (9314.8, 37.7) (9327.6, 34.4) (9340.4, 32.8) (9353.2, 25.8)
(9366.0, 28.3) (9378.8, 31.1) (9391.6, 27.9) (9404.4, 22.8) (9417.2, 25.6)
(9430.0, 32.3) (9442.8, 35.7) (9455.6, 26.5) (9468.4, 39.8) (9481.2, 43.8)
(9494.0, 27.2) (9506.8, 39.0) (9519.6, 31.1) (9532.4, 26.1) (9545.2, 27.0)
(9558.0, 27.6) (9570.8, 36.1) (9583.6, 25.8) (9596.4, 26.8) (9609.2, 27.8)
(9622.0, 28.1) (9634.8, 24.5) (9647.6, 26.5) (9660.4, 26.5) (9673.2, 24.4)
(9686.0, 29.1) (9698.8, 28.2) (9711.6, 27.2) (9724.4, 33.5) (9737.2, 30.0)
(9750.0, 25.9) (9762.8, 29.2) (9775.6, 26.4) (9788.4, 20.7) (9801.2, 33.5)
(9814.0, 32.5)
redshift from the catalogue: 0.20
